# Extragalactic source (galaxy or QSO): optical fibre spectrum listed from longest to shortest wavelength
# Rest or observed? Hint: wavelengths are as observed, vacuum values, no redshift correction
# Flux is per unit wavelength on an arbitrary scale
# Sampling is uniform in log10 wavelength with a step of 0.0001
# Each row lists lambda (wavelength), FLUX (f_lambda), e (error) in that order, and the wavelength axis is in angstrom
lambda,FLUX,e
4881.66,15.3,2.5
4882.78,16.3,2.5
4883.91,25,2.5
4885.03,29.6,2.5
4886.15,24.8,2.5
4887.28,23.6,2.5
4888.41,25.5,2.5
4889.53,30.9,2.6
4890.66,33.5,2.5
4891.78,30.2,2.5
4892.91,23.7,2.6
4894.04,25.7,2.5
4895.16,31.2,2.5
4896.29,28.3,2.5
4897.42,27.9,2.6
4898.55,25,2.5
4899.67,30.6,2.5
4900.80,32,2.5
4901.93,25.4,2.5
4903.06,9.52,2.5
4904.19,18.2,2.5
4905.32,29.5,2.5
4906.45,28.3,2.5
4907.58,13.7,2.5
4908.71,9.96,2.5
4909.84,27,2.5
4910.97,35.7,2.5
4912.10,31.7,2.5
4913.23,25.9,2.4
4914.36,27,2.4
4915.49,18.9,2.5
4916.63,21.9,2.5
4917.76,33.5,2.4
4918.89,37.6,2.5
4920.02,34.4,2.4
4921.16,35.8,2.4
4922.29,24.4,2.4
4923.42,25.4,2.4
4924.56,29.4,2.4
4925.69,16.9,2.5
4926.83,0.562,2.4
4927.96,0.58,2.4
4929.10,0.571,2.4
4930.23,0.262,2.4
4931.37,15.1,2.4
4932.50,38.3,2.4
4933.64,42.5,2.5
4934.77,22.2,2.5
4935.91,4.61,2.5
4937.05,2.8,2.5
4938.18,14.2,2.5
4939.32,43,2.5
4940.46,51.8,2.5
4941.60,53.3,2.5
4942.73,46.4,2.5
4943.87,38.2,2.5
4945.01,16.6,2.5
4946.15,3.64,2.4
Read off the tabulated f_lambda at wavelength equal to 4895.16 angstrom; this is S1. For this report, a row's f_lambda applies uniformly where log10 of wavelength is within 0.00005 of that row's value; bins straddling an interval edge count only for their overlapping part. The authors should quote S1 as 31.2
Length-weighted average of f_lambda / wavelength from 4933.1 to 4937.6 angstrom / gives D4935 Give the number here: 17.9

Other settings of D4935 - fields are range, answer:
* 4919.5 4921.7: 35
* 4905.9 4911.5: 22.8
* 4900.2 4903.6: 22.5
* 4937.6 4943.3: 41.7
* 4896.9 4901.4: 28.9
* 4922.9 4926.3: 23.6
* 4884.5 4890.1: 26.9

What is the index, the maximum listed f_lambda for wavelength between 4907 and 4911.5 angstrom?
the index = 35.7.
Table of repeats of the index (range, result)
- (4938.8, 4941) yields 51.8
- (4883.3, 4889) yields 29.6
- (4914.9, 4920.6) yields 37.6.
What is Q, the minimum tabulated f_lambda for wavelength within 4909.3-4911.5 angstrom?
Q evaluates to 27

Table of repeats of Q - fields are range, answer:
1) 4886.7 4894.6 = 23.6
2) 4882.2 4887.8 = 16.3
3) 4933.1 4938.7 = 2.8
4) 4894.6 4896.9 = 28.3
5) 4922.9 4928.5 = 0.562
